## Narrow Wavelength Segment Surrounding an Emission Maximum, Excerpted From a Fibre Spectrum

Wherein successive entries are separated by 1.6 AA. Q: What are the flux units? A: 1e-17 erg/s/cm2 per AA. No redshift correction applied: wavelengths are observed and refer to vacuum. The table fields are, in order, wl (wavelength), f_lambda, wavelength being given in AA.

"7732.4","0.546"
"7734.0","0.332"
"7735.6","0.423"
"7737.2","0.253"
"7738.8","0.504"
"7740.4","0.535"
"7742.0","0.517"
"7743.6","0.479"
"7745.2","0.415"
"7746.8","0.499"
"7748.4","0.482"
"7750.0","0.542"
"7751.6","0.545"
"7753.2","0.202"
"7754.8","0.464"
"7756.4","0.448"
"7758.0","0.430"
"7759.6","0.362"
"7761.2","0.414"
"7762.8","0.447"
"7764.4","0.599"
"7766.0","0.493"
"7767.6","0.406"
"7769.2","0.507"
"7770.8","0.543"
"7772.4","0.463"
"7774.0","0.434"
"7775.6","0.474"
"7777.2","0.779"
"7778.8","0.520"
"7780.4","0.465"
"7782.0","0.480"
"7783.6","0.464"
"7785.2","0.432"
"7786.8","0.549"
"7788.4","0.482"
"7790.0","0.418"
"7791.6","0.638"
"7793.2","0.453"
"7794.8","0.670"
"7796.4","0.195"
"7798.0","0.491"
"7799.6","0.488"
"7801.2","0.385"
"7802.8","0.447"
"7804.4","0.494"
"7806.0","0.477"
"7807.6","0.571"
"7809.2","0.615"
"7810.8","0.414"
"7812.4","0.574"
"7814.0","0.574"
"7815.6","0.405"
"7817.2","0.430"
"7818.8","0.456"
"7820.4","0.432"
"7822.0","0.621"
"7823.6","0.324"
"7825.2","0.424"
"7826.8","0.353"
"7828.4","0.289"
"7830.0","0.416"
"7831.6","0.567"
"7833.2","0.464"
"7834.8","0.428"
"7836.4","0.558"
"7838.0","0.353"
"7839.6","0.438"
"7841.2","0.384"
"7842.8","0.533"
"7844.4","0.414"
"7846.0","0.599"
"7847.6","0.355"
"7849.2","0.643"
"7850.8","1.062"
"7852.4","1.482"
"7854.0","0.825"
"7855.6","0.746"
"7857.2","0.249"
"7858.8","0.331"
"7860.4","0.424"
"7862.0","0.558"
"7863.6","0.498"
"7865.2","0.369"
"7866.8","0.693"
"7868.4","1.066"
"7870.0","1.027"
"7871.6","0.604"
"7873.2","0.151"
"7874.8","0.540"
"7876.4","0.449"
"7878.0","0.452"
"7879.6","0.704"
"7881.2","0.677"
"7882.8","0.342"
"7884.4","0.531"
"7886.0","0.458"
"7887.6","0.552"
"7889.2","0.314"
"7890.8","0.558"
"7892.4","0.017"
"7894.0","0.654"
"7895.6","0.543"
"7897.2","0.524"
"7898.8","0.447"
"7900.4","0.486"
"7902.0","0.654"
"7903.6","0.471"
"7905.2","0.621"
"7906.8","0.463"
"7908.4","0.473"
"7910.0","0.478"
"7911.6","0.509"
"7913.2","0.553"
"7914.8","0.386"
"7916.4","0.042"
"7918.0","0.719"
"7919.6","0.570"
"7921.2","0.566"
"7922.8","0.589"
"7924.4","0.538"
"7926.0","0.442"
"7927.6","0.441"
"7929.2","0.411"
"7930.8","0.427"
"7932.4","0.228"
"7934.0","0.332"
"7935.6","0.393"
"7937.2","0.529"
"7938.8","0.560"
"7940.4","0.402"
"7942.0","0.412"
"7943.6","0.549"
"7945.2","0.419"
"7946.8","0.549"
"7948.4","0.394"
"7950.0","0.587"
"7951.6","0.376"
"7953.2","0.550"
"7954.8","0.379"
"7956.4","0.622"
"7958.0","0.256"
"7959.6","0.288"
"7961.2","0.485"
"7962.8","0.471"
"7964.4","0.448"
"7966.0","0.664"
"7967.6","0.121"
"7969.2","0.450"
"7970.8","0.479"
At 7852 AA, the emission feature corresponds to [S II]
